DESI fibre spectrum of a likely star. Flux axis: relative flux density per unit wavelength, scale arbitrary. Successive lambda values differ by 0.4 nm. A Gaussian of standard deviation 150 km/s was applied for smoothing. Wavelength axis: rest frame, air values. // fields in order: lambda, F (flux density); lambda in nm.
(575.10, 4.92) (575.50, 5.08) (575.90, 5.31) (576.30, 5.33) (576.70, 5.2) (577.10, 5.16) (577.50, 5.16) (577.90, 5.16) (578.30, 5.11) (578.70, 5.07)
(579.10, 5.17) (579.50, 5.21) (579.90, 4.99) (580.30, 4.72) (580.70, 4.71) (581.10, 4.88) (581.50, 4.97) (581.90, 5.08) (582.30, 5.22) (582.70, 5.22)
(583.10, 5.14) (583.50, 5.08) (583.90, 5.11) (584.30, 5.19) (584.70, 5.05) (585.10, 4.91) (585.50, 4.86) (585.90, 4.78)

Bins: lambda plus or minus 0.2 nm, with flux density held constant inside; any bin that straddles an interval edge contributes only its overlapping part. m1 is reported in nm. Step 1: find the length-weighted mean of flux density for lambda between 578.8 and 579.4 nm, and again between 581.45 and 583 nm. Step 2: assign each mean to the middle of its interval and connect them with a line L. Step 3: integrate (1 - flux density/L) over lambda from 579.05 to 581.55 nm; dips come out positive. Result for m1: 0.105 nm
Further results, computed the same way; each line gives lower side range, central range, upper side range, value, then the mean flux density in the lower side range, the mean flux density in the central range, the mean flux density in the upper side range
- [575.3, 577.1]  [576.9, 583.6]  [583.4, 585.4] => 0.103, 5.22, 5.06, 5.06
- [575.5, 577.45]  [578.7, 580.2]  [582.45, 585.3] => 0.025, 5.23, 5.09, 5.1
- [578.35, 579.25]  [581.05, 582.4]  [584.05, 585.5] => 0.008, 5.12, 5.04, 5.03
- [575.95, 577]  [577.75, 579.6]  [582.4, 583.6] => 0.031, 5.26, 5.14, 5.16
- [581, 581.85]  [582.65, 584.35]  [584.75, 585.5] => -0.068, 4.96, 5.14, 4.92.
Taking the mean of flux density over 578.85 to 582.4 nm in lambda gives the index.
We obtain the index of 4.99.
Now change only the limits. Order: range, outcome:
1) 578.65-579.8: 5.15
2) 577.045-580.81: 5.05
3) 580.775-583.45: 5.07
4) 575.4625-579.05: 5.18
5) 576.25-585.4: 5.07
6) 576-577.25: 5.24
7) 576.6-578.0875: 5.17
